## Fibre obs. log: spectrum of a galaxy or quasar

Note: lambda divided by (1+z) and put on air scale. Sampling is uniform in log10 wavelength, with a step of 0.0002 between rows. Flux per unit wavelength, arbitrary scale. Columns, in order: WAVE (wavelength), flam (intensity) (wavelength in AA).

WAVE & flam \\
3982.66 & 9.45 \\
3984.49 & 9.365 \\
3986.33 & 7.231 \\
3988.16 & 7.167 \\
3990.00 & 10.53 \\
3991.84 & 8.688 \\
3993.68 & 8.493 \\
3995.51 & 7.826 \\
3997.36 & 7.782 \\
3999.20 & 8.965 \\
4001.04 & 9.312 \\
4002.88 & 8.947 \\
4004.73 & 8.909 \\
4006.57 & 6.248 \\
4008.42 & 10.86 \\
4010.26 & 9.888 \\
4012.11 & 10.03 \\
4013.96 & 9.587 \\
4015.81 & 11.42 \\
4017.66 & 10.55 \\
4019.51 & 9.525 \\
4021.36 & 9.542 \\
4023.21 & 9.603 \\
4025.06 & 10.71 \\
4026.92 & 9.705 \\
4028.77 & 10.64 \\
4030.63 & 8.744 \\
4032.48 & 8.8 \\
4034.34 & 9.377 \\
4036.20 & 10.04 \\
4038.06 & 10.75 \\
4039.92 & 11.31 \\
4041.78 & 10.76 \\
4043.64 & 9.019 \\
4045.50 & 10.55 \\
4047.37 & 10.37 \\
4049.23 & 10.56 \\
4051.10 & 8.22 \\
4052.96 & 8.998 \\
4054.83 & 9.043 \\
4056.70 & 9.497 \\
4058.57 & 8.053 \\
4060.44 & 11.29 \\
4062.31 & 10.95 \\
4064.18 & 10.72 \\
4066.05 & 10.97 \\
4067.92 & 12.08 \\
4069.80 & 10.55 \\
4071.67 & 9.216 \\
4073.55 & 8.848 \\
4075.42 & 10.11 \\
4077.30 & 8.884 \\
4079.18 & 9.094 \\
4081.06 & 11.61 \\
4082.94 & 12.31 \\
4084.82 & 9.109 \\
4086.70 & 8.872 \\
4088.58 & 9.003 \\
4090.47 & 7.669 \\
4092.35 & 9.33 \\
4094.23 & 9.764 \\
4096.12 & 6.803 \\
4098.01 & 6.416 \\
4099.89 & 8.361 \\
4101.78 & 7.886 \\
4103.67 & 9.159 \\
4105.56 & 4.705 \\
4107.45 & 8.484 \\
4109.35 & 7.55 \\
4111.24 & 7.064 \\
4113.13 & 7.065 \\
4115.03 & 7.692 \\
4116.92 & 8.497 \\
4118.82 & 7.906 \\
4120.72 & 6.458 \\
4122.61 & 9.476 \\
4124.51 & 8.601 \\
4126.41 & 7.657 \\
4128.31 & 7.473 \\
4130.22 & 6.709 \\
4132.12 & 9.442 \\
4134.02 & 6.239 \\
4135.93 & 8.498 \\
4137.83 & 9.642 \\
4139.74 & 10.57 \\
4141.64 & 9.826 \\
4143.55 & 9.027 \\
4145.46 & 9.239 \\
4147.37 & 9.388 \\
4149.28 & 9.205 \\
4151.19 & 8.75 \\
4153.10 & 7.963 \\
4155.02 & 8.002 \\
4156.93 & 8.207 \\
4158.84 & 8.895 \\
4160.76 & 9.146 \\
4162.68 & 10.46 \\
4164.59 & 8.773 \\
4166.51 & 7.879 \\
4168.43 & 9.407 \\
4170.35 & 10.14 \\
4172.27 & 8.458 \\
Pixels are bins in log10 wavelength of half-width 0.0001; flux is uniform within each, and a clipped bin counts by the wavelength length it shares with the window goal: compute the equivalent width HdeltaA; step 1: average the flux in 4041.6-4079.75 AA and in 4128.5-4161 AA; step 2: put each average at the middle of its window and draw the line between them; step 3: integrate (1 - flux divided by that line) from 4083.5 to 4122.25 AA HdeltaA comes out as 5.6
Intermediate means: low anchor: 9.88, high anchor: 8.71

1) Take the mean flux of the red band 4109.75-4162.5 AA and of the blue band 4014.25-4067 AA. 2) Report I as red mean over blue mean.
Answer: 0.84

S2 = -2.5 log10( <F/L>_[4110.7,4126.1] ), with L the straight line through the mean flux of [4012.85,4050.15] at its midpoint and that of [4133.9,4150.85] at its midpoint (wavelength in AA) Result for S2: 0.19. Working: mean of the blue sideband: 10.1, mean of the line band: 7.86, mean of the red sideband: 9.2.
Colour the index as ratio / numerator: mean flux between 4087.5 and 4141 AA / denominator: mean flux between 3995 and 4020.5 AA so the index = 0.9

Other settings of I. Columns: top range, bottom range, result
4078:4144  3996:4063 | 0.87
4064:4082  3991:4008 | 1.21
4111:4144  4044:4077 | 0.83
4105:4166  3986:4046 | 0.88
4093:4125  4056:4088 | 0.77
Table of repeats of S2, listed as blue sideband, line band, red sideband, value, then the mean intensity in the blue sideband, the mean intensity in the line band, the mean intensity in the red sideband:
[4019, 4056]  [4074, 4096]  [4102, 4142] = -0.082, 9.81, 9.49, 8.01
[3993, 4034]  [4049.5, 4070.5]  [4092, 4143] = -0.147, 9.38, 10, 8.04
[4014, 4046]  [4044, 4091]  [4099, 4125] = -0.101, 10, 9.87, 7.76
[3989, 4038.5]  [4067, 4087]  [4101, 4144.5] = -0.168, 9.45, 10.1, 8.07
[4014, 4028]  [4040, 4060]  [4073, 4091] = 0.028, 10.1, 9.63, 9.61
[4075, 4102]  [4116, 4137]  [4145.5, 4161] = 0.120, 9.02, 7.91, 8.71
